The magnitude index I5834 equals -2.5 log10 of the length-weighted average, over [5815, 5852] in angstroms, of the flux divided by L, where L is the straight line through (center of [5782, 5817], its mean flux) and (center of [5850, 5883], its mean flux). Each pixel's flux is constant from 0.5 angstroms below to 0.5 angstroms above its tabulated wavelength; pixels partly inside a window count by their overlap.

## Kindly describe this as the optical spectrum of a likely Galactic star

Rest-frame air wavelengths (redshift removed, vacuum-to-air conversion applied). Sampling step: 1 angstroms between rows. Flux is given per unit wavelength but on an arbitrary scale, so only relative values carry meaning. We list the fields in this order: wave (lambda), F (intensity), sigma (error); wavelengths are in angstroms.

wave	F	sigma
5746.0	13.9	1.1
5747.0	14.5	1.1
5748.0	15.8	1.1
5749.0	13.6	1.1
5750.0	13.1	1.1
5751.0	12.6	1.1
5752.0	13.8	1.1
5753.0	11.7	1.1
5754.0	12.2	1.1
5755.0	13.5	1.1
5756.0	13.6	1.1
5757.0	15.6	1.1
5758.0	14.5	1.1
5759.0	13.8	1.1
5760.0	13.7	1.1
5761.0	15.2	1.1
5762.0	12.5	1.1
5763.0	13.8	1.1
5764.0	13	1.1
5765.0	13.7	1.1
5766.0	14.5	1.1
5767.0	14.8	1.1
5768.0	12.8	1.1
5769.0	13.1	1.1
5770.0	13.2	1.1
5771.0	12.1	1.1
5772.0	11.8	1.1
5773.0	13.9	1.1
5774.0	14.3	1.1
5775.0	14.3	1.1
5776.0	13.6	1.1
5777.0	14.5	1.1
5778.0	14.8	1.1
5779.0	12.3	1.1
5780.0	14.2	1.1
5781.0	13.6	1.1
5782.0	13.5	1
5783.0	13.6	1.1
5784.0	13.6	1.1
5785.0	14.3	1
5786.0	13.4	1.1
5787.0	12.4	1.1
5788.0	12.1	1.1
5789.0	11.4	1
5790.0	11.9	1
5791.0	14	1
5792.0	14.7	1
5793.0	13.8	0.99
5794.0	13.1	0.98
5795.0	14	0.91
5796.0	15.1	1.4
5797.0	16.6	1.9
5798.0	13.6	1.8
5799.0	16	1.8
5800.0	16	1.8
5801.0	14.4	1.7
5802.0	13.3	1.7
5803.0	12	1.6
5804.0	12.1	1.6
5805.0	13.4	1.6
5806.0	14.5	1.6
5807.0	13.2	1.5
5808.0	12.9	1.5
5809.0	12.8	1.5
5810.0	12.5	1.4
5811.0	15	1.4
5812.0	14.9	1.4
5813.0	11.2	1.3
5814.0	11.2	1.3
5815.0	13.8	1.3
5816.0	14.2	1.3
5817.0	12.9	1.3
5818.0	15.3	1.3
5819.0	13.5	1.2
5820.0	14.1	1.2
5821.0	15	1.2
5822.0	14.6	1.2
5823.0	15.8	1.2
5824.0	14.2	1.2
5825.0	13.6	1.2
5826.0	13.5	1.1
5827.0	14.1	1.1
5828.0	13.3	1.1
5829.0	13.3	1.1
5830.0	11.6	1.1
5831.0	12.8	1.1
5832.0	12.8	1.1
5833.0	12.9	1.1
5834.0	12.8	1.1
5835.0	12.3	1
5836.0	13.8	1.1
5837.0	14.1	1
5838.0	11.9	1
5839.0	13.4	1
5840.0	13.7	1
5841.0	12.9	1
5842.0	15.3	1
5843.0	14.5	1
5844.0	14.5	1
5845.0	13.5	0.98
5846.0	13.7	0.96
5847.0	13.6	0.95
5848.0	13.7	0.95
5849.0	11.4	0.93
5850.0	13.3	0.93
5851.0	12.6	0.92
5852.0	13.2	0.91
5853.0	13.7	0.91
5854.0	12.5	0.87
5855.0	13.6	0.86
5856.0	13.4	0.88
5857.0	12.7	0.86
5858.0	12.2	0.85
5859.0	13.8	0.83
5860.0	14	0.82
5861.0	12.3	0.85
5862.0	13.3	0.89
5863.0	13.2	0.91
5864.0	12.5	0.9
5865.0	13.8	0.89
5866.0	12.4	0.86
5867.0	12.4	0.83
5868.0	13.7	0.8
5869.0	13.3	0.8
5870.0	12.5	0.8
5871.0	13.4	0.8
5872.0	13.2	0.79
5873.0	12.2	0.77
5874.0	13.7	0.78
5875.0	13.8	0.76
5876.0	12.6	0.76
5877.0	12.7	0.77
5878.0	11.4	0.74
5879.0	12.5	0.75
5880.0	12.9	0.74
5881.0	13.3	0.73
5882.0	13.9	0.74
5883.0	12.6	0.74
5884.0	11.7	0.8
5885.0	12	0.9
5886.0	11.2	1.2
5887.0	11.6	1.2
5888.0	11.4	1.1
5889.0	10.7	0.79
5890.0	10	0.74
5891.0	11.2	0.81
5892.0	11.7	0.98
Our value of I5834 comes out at -0.02 mag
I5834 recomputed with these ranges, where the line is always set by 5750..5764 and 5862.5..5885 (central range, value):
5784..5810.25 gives -0.024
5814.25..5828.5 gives -0.073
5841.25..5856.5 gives -0.039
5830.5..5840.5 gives 0.004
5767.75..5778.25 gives -0.002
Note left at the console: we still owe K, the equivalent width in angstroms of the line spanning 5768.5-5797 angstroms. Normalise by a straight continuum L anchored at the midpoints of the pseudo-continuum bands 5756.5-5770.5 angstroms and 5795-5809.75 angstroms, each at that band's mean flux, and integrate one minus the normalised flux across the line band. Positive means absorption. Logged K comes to 0.8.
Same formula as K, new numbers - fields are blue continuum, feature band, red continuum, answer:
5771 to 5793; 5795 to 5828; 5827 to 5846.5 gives -1.3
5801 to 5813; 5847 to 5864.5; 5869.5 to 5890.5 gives -0.5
